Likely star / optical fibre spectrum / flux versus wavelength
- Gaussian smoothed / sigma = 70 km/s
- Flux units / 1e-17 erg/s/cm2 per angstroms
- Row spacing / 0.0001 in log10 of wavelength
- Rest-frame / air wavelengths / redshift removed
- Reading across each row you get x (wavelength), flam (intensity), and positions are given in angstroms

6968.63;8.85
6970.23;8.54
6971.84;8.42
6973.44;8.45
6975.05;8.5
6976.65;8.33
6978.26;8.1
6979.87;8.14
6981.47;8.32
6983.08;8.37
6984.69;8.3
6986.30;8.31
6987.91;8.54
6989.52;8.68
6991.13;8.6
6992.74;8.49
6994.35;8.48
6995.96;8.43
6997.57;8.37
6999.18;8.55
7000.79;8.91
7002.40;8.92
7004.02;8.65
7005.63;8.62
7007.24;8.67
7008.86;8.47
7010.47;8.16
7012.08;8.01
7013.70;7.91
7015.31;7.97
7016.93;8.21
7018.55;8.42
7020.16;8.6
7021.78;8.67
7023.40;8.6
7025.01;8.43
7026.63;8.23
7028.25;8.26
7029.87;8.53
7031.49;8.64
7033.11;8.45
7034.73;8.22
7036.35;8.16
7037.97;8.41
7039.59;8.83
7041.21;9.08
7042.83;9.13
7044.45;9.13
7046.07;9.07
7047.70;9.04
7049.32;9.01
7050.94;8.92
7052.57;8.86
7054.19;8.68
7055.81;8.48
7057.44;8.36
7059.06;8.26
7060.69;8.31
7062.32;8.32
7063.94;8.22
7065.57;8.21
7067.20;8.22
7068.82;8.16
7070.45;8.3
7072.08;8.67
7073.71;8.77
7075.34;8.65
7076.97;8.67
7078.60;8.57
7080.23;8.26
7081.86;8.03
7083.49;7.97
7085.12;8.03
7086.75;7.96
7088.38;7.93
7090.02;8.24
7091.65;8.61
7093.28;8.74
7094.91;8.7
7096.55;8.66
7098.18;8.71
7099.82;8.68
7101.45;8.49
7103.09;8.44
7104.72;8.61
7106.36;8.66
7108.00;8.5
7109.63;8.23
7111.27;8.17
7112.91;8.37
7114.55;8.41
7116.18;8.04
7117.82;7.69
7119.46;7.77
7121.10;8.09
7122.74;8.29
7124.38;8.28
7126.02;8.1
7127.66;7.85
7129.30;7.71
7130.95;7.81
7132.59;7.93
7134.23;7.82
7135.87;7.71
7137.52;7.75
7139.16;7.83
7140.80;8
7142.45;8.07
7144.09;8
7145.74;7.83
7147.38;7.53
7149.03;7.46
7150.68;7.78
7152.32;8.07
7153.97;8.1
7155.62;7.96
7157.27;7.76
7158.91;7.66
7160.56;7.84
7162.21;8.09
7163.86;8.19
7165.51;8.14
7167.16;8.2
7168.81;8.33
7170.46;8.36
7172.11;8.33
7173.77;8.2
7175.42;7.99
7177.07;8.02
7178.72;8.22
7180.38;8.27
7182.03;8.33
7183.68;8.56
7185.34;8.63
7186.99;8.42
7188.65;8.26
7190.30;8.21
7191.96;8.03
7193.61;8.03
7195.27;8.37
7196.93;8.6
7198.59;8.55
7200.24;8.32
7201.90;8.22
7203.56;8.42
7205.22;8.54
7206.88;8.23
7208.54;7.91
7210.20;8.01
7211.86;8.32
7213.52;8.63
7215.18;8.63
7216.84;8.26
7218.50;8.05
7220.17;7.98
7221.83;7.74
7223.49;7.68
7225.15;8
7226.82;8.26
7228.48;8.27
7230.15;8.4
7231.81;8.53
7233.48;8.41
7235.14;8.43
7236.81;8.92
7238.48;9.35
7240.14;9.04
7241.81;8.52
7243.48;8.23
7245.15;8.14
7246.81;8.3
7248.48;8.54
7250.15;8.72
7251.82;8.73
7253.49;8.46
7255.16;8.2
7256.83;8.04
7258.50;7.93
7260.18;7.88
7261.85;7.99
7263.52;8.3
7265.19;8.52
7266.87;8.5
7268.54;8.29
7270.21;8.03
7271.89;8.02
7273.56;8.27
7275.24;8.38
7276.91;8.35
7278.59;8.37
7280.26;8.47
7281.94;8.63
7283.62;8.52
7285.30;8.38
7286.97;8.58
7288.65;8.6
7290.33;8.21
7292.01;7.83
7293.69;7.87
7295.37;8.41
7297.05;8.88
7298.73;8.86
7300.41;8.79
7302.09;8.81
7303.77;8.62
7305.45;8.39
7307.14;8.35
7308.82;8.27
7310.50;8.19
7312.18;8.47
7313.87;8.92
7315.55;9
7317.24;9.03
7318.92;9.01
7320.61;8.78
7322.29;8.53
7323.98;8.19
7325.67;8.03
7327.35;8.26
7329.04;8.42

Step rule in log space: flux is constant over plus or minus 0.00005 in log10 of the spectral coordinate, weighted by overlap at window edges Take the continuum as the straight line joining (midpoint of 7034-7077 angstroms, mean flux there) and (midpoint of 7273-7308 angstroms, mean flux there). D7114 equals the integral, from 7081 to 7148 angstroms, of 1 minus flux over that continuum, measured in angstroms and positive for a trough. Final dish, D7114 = 3.2 angstroms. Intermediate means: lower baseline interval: 8.6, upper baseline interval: 8.46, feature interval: 8.15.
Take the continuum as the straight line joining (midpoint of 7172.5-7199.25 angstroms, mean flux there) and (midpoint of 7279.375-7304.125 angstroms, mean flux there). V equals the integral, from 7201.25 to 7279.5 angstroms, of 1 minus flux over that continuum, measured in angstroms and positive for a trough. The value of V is 0.7 angstroms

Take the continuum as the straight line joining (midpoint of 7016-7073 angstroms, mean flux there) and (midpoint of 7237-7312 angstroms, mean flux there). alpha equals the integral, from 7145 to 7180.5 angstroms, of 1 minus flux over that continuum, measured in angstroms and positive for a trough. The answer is 1.94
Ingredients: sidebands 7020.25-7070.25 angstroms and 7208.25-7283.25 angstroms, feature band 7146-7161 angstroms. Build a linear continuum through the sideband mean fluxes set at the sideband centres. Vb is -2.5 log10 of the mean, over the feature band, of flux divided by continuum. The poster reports 0.09 mag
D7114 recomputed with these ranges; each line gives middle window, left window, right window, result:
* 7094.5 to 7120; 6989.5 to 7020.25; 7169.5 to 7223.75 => -0.11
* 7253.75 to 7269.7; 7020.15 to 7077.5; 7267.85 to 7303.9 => 0.45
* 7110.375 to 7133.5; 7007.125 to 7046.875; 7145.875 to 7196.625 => 0.58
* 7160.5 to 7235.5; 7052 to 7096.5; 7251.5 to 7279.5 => 0.36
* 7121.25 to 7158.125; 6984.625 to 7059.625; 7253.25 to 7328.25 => 2.58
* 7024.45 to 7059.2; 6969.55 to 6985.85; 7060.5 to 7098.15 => -1.23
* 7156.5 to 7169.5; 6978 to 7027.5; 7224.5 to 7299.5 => 0.59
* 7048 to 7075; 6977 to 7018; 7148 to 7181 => -0.76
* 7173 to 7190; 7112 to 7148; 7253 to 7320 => -0.38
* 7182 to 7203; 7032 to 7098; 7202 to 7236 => -0.17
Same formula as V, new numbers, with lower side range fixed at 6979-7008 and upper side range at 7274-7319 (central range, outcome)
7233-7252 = -0.2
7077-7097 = 0.5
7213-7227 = 0.7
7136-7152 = 1.3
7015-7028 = 0.2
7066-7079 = 0.0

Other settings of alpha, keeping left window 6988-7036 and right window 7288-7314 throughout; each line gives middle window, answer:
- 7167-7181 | 0.4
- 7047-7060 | -0.4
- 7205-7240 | 0.5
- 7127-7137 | 0.8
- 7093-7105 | -0.2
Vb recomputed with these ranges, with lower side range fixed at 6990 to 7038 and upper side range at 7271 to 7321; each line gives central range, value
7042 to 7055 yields -0.067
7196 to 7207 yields 0.008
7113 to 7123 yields 0.053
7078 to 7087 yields 0.041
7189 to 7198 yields 0.029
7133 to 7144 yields 0.078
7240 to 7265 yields 0.023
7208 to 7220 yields 0.030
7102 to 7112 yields 0.003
